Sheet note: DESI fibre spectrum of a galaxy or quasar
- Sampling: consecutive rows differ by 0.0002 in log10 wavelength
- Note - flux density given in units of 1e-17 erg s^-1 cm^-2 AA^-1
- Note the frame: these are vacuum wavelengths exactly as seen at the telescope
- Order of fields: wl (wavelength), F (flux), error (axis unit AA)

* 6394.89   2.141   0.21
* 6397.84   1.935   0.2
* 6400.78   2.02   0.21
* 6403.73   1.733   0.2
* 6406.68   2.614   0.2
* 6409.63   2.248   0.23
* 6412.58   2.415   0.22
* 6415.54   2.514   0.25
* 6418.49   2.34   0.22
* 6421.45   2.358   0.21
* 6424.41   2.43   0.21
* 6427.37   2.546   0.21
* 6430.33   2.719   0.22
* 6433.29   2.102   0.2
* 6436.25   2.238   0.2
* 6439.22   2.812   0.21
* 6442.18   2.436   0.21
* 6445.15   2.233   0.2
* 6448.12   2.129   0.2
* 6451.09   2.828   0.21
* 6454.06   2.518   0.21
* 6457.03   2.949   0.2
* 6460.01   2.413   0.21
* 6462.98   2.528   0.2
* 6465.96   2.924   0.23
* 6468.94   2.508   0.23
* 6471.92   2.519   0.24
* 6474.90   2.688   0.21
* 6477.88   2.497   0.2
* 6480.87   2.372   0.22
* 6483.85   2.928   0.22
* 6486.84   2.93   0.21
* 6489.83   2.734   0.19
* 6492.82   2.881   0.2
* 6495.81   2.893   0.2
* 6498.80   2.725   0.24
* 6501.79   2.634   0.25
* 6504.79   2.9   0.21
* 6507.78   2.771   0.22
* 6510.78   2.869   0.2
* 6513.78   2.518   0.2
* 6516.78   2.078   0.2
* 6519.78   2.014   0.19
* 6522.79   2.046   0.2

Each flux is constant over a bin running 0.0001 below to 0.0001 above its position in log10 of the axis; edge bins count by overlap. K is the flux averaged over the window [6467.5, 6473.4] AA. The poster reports 2.51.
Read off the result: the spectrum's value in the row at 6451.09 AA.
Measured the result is 2.828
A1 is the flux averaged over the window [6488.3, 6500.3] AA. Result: 2.81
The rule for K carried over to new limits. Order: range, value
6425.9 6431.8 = 2.63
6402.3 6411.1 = 2.2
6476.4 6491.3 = 2.69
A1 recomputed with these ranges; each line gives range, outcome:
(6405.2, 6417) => 2.45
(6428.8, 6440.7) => 2.47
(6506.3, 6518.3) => 2.56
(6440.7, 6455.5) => 2.43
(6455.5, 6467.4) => 2.7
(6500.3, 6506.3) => 2.77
